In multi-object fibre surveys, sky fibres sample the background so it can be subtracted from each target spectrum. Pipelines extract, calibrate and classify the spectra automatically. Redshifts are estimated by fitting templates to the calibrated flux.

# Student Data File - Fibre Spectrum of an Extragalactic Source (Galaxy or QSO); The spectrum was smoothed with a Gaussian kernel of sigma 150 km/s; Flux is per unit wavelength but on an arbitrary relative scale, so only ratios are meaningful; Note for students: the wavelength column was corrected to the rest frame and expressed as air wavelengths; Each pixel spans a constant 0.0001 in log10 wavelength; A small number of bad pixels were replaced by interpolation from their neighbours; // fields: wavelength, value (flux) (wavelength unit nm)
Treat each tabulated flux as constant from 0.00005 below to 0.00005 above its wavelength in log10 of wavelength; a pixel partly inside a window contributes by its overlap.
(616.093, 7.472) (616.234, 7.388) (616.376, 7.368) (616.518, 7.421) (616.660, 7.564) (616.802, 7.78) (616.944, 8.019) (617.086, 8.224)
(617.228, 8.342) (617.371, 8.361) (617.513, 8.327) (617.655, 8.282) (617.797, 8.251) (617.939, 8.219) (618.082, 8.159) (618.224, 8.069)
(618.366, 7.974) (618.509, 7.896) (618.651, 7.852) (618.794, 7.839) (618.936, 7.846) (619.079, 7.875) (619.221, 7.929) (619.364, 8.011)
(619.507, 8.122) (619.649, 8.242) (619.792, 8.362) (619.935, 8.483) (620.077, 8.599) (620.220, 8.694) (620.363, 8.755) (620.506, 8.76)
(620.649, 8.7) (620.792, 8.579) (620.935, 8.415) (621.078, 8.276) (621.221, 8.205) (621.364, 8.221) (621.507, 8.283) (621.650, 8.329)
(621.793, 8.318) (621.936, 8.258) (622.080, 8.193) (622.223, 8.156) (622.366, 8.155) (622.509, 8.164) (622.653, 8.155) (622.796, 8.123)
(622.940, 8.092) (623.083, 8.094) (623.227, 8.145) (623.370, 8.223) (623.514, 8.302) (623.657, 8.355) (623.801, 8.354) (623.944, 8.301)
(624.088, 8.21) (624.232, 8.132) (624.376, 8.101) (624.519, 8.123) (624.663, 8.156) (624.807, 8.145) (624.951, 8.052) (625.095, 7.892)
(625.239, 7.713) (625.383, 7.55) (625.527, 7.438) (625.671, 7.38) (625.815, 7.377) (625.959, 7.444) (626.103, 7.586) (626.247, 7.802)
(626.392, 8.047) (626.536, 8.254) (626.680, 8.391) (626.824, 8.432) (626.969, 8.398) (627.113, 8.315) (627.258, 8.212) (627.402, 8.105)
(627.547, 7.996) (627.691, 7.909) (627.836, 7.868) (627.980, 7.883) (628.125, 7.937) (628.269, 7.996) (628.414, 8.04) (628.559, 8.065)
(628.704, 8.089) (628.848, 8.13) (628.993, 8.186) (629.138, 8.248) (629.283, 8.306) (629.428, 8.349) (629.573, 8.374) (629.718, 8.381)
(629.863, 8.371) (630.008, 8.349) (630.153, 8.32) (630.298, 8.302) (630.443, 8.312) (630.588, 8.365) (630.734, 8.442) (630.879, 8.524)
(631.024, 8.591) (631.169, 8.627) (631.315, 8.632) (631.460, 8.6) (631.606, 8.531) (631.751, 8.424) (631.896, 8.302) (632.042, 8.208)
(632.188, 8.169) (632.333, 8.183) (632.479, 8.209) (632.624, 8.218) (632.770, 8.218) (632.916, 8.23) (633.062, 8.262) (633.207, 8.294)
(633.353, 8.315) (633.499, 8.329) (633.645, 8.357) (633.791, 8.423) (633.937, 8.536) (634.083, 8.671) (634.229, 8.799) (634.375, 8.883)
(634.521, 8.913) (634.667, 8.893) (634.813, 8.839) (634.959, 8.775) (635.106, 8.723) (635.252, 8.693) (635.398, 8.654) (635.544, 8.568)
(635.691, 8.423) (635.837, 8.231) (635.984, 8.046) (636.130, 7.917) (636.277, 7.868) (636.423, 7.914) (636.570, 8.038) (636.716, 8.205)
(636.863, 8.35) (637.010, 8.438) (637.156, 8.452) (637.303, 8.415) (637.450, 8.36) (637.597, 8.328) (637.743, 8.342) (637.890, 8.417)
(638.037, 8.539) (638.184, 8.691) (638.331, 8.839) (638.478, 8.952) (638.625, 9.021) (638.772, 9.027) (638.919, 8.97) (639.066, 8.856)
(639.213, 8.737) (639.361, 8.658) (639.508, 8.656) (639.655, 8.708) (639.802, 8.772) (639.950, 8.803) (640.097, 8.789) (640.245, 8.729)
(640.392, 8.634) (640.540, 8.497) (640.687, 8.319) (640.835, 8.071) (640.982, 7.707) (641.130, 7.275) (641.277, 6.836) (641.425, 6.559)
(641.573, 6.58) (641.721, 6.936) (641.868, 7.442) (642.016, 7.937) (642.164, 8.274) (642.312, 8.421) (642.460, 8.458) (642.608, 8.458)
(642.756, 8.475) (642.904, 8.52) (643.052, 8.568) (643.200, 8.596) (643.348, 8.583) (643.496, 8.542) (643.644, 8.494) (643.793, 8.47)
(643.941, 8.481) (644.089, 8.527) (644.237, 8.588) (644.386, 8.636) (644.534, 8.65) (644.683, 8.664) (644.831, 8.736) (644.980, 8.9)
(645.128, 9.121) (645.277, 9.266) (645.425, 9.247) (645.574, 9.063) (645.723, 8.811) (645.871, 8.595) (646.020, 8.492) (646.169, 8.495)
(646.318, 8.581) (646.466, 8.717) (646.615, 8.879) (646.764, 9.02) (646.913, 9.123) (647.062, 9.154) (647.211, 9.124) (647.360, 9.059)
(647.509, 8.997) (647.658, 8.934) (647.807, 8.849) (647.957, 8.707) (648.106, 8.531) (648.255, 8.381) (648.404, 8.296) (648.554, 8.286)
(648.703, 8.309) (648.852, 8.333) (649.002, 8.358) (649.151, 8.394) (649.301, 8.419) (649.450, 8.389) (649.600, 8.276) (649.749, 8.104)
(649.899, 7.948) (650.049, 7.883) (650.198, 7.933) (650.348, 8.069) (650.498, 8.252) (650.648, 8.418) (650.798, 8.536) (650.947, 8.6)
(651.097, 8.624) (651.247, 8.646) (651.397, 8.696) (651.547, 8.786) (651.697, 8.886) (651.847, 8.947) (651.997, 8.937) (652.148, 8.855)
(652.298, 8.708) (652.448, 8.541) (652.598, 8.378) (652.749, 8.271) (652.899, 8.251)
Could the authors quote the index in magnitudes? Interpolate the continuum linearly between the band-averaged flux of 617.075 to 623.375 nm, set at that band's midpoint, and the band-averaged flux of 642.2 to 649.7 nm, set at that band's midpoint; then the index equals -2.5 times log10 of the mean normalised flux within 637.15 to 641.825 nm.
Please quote 0.03 mag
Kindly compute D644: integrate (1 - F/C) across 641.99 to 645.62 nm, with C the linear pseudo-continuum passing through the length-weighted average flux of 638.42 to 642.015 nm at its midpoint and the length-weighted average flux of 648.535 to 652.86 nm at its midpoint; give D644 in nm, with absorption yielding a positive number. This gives -0.15 nm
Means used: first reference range 8.22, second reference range 8.44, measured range 8.63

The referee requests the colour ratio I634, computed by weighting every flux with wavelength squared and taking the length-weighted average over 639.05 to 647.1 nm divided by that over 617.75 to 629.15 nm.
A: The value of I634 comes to 1.11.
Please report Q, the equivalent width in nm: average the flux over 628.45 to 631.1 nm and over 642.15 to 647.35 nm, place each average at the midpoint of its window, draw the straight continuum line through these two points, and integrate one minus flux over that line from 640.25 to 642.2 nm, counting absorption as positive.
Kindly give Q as 0.22 nm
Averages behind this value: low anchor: 8.31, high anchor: 8.72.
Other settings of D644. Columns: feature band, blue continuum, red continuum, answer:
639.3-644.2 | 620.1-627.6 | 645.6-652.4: 0.15 nm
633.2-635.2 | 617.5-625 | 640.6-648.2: -0.07 nm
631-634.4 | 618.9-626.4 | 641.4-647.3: -0.04 nm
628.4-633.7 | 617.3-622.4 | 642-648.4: 0.08 nm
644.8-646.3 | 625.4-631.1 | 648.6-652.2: -0.09 nm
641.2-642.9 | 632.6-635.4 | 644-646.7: 0.20 nm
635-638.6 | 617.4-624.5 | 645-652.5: 0.02 nm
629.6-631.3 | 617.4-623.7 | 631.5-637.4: -0.01 nm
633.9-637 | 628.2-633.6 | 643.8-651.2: -0.03 nm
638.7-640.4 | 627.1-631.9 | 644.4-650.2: -0.06 nm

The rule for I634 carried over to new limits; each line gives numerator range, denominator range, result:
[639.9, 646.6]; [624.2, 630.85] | 1.09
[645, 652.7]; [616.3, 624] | 1.15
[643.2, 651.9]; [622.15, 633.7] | 1.12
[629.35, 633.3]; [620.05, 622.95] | 1.03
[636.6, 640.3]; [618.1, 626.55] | 1.12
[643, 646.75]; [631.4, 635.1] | 1.07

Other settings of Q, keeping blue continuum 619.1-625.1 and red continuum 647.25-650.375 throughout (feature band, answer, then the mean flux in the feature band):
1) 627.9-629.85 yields 0.03 nm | 8.16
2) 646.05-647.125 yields -0.06 nm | 8.84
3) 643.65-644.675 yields -0.02 nm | 8.56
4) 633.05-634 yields 0.00 nm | 8.37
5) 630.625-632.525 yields -0.02 nm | 8.42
